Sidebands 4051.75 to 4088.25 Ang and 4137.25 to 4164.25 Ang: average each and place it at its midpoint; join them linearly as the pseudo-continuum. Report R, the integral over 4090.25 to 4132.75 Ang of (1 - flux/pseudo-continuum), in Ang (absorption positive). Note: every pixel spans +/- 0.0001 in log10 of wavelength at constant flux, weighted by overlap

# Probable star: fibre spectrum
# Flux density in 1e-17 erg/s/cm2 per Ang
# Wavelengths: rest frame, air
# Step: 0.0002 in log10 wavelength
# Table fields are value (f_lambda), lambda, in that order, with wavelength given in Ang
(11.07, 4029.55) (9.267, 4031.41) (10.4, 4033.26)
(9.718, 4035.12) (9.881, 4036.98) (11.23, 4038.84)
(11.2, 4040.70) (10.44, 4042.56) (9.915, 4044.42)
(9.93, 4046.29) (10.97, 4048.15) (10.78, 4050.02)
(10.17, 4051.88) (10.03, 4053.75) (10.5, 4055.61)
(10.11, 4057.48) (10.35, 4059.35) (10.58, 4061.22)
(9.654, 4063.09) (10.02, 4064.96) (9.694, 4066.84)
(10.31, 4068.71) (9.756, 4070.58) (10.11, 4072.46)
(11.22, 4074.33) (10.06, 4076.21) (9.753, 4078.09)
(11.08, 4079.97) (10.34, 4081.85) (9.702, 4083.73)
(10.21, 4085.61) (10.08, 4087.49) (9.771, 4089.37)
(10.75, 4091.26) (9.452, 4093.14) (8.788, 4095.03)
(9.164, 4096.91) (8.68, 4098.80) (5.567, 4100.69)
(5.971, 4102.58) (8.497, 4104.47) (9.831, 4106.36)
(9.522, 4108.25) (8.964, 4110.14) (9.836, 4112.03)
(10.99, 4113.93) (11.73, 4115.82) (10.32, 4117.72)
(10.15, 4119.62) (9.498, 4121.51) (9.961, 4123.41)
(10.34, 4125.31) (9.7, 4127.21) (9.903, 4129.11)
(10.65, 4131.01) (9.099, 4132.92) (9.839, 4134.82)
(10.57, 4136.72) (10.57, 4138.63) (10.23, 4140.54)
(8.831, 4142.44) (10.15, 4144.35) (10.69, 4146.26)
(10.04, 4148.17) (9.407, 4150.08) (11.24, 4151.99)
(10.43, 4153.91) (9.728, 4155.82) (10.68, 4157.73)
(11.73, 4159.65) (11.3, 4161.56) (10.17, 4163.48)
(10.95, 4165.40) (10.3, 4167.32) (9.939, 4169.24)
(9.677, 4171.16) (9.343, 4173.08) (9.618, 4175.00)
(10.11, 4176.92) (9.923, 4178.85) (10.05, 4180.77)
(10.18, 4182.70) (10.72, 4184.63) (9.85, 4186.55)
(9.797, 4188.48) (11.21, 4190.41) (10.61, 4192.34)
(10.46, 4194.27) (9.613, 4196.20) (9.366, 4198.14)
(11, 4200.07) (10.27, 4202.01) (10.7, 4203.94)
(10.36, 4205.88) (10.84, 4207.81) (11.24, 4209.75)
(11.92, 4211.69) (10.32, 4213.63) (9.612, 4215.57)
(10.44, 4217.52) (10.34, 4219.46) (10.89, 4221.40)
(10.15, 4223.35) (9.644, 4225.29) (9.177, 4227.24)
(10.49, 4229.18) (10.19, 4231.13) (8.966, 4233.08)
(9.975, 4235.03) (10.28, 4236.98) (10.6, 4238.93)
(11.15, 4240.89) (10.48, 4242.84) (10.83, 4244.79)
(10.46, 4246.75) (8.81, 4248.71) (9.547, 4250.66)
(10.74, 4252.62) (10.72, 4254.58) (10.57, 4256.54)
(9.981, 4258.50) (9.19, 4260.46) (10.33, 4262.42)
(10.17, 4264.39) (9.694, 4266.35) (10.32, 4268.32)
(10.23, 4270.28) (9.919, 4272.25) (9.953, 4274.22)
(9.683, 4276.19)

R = 3.4 Ang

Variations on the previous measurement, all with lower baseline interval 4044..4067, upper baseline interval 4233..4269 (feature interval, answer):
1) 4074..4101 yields 1.37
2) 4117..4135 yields 0.46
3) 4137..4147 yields 0.09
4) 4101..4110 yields 1.69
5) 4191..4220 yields -0.85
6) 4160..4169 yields -0.44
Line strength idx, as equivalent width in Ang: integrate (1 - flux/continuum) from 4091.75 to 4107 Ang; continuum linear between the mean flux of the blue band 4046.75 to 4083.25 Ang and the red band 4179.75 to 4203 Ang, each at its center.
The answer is 2.9 Ang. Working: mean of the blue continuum 10.3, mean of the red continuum 10.3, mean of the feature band 8.29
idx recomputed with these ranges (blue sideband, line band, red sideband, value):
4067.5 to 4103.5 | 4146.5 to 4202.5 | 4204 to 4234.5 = -1.27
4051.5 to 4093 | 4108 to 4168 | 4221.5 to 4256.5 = -0.43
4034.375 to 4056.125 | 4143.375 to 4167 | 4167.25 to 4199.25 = -0.98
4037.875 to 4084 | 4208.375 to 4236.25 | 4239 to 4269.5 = -0.05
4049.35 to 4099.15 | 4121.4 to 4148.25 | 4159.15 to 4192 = 0.44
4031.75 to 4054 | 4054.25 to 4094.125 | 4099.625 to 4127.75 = -0.92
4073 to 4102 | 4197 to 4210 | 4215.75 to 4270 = -0.63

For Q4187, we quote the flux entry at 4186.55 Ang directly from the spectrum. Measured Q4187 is 9.85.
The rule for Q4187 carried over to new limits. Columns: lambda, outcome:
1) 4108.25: 9.522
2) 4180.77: 10.05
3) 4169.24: 9.939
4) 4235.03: 9.975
